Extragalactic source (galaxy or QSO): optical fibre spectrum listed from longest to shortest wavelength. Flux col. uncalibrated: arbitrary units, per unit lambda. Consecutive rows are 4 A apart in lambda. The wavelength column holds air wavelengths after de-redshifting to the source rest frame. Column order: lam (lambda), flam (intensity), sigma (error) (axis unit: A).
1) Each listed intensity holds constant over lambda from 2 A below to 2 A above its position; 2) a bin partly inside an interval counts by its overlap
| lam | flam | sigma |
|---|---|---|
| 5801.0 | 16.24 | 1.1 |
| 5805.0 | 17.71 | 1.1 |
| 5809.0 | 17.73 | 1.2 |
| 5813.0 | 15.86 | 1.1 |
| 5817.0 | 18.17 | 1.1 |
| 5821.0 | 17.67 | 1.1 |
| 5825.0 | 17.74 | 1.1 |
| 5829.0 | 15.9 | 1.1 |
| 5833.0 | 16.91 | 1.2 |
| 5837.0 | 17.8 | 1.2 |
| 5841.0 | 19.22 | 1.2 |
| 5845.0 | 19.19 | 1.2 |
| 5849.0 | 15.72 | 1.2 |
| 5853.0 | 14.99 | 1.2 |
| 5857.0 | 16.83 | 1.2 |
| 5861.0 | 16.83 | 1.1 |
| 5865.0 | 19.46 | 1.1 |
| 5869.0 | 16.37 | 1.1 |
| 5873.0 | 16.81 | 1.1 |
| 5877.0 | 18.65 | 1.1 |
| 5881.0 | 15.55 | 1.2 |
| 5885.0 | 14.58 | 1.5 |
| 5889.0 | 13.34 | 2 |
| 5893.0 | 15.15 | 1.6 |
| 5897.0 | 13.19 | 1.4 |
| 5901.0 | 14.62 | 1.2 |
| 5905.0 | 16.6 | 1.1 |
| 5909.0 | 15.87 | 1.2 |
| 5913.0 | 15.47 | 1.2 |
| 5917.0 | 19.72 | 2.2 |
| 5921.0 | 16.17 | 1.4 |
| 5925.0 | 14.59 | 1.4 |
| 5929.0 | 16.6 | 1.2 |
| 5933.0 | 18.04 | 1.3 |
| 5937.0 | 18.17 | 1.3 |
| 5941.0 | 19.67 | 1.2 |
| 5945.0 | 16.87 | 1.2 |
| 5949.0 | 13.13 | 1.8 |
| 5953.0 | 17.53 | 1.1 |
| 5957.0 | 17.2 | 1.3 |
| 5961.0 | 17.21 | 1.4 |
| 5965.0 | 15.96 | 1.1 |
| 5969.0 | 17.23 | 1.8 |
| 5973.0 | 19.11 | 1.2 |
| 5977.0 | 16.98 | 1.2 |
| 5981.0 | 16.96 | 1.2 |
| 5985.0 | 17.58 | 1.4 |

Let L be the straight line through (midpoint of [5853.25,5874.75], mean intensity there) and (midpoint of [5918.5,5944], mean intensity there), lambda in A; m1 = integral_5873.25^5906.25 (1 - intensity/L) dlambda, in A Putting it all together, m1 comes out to 3.62 A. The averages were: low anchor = 17.1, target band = 15.3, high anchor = 17.2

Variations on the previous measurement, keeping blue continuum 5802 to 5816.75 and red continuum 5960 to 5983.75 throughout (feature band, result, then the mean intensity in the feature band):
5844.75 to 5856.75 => 0.6 A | 16.3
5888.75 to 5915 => 3.4 A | 15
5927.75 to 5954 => 0.1 A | 17.1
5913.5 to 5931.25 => 0.6 A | 16.7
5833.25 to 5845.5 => -0.9 A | 18.4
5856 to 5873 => -0.1 A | 17.3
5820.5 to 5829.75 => 0.0 A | 17.2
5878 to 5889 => 1.4 A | 15.1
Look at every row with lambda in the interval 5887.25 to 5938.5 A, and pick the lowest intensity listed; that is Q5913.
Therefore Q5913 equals 13.19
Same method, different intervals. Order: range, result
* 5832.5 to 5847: 16.91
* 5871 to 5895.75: 13.34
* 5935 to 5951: 13.13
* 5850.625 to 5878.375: 14.99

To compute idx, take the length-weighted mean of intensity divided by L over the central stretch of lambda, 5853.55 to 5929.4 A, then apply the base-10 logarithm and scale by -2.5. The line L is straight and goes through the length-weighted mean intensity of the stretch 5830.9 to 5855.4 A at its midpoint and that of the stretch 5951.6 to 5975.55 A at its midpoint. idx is 0.08 mag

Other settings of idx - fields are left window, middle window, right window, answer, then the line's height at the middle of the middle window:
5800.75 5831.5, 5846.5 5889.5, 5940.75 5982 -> 0.04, 17.1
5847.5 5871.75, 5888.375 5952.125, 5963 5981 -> 0.06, 17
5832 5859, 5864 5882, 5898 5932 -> -0.03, 16.8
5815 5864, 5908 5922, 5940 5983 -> 0.01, 17.1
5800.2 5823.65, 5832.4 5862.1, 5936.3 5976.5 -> 0.00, 17.3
